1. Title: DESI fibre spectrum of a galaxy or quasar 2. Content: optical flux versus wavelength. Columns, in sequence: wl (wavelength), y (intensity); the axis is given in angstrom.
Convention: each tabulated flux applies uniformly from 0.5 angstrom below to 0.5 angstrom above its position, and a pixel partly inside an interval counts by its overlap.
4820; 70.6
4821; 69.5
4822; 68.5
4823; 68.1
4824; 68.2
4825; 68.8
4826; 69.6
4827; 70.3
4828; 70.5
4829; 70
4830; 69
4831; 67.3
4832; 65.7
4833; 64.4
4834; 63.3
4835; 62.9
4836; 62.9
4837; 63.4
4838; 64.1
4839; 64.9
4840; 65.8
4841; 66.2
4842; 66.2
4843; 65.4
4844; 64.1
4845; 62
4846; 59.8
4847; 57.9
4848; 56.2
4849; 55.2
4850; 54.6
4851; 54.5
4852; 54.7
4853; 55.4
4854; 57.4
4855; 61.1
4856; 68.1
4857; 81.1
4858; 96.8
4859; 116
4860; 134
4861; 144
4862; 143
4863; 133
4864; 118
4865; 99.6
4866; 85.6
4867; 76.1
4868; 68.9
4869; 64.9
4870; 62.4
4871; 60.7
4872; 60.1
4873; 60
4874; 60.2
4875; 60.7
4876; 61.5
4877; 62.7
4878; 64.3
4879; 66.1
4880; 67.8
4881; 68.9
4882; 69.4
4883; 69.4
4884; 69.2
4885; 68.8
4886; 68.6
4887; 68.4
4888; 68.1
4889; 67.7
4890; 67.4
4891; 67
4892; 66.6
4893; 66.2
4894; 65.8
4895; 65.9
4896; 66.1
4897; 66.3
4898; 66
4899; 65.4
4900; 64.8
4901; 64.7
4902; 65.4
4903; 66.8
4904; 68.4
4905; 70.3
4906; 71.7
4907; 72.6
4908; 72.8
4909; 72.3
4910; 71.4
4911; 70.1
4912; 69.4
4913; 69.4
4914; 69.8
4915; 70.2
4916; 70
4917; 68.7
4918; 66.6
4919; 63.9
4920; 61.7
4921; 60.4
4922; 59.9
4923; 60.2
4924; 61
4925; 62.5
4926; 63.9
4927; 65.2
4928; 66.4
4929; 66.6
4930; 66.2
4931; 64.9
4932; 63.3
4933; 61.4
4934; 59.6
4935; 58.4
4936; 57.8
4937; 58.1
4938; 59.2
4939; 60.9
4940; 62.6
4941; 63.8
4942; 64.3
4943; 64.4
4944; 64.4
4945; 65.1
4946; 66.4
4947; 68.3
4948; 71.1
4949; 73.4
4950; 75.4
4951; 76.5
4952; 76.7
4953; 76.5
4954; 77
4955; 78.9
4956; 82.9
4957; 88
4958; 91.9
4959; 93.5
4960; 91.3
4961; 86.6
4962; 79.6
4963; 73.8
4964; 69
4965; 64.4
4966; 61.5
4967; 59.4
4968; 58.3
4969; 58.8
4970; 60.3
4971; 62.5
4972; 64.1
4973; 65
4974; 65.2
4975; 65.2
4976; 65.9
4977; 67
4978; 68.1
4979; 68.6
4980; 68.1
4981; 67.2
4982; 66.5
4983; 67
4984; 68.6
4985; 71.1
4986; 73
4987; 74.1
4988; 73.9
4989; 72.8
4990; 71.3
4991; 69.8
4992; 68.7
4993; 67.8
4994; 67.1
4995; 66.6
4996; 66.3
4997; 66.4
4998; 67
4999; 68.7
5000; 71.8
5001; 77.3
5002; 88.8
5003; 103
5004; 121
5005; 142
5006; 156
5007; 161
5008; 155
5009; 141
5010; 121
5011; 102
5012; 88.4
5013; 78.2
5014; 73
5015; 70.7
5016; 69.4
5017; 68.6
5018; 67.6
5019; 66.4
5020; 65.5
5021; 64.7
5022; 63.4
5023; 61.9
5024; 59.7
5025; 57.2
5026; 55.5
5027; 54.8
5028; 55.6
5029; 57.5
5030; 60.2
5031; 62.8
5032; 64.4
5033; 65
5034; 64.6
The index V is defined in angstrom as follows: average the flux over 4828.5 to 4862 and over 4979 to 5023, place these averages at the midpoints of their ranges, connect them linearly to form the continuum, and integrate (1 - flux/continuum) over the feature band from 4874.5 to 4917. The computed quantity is 4.2 angstrom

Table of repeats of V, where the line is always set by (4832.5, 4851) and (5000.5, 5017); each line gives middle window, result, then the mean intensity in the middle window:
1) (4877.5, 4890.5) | 1.0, 68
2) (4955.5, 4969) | 2.7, 76.3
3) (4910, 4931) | 4.5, 65.7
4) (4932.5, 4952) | 5.4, 65.1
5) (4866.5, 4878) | 1.1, 63.5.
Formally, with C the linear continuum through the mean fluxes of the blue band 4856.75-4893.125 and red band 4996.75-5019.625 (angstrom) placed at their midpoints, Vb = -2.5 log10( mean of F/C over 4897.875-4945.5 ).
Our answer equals 0.29 mag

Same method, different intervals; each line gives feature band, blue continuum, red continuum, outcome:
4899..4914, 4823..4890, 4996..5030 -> 0.10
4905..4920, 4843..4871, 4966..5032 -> 0.13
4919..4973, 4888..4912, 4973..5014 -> 0.12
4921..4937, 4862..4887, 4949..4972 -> 0.19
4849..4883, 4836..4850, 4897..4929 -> -0.22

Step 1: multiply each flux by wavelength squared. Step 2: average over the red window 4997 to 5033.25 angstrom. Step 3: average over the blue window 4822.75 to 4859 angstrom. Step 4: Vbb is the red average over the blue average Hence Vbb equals 1.36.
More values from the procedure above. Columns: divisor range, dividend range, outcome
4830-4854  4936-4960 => 1.22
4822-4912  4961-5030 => 1.13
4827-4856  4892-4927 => 1.10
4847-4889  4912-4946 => 0.86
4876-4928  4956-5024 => 1.22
